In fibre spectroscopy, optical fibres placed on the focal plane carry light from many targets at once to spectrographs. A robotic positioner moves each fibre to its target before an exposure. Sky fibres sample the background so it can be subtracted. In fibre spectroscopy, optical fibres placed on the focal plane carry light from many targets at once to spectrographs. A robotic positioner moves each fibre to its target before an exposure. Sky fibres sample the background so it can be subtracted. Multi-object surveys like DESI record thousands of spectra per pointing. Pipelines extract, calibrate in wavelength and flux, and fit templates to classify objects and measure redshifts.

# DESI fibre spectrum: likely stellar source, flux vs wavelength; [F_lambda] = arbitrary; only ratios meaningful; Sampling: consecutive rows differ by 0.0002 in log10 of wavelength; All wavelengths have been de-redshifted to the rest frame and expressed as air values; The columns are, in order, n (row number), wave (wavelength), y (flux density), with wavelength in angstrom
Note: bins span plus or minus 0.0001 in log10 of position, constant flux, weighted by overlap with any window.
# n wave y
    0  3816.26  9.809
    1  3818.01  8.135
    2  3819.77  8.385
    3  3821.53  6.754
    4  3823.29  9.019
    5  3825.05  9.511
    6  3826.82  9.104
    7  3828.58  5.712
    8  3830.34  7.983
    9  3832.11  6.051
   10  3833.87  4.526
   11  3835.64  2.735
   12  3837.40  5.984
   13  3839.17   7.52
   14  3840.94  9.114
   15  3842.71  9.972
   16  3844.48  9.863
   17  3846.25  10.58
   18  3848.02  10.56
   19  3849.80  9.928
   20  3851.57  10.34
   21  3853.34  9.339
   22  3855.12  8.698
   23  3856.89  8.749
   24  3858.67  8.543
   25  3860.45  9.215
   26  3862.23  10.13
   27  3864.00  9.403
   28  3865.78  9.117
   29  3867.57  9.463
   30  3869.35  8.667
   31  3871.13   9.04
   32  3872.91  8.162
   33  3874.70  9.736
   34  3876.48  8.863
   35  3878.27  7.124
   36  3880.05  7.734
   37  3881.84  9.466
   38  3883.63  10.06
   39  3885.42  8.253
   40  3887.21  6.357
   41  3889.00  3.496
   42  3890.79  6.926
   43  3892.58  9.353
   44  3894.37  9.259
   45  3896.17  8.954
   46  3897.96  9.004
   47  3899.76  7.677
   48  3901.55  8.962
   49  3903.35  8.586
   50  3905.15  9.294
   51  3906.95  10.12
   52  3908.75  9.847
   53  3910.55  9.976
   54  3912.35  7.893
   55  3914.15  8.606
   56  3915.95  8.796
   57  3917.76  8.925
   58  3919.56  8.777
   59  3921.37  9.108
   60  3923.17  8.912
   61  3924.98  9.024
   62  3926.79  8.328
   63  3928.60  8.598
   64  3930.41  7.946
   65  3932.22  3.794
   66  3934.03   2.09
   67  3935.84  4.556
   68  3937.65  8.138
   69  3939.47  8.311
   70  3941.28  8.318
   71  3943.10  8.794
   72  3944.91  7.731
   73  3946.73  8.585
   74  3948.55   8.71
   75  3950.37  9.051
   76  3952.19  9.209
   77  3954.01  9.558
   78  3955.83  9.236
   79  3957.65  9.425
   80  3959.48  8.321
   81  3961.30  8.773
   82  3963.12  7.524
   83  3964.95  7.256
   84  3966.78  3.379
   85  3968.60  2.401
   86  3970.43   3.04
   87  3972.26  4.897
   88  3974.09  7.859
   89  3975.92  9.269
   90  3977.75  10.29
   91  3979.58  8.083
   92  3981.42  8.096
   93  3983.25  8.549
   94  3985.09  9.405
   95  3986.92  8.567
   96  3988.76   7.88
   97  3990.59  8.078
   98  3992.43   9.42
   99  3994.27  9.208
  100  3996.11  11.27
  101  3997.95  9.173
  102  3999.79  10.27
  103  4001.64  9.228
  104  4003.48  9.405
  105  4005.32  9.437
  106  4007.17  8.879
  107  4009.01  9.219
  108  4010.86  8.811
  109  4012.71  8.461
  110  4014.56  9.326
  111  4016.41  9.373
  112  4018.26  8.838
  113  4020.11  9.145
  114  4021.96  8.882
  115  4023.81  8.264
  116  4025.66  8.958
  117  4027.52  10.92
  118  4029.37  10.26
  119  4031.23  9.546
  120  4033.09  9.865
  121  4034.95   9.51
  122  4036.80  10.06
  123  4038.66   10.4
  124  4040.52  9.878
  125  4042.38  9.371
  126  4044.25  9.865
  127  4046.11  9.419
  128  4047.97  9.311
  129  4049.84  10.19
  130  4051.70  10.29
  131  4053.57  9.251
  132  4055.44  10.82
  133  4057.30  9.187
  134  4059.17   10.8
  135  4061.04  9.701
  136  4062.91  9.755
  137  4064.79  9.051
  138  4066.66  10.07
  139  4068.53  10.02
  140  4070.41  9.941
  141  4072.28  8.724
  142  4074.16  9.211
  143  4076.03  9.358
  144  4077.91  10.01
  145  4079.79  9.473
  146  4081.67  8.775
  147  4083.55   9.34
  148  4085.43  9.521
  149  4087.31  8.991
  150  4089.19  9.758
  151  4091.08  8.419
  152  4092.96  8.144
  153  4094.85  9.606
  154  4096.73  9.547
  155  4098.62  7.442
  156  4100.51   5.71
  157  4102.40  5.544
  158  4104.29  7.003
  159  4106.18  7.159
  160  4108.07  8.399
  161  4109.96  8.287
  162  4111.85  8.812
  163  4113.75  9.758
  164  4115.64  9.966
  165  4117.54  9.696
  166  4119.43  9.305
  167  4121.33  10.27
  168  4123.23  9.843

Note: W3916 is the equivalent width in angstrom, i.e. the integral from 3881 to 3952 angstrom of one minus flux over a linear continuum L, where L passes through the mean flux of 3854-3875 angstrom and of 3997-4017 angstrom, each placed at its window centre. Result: 7.3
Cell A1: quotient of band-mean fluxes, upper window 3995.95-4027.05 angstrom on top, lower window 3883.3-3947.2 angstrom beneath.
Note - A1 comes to 1.1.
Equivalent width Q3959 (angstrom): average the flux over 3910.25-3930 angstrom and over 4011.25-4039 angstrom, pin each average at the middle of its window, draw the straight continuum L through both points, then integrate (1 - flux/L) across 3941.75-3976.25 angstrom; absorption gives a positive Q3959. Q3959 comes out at 5.7 angstrom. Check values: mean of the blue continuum 8.76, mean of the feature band 7.5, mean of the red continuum 9.42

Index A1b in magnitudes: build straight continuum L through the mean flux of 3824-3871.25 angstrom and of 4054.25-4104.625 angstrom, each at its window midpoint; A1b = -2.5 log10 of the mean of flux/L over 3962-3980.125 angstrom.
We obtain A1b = 0.35 mag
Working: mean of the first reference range 8.51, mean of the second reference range 9.06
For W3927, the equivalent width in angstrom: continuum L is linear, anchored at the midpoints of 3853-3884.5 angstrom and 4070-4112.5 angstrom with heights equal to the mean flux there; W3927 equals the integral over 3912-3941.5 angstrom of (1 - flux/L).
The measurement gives 4.1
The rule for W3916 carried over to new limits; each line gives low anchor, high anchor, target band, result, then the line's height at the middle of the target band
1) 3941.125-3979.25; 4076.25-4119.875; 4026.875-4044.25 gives -3.7 angstrom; 8.21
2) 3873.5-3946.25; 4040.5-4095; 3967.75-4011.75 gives 2.4 angstrom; 8.85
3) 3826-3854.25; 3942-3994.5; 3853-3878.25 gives -3.0 angstrom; 8.05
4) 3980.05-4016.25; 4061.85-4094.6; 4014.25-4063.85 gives -2.5 angstrom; 9.21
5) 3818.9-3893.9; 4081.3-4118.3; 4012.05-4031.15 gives -1.9 angstrom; 8.43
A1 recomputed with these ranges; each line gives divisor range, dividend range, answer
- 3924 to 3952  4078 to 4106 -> 1.12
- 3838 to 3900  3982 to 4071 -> 1.08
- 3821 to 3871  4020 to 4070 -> 1.15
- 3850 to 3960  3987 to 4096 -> 1.11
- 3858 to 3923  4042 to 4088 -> 1.11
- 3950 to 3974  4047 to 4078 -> 1.38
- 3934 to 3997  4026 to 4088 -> 1.23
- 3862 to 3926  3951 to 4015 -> 0.96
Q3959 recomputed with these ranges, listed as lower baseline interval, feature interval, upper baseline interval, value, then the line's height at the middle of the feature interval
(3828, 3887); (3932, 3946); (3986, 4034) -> 3.6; 8.9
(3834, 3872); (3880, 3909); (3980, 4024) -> 1.5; 8.88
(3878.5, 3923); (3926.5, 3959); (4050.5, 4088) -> 3.8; 8.82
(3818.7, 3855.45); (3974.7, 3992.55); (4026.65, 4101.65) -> 0.6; 9.01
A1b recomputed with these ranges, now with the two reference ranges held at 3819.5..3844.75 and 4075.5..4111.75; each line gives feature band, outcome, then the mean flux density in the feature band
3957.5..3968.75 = 0.16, 6.83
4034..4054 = -0.19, 9.79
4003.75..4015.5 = -0.12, 9.04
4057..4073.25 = -0.17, 9.71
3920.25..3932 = -0.08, 8.37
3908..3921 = -0.16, 8.97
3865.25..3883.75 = -0.16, 8.8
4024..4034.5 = -0.19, 9.77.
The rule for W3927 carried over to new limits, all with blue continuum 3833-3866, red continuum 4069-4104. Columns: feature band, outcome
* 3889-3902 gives 0.7 angstrom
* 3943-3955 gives -0.2 angstrom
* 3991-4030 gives -2.9 angstrom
